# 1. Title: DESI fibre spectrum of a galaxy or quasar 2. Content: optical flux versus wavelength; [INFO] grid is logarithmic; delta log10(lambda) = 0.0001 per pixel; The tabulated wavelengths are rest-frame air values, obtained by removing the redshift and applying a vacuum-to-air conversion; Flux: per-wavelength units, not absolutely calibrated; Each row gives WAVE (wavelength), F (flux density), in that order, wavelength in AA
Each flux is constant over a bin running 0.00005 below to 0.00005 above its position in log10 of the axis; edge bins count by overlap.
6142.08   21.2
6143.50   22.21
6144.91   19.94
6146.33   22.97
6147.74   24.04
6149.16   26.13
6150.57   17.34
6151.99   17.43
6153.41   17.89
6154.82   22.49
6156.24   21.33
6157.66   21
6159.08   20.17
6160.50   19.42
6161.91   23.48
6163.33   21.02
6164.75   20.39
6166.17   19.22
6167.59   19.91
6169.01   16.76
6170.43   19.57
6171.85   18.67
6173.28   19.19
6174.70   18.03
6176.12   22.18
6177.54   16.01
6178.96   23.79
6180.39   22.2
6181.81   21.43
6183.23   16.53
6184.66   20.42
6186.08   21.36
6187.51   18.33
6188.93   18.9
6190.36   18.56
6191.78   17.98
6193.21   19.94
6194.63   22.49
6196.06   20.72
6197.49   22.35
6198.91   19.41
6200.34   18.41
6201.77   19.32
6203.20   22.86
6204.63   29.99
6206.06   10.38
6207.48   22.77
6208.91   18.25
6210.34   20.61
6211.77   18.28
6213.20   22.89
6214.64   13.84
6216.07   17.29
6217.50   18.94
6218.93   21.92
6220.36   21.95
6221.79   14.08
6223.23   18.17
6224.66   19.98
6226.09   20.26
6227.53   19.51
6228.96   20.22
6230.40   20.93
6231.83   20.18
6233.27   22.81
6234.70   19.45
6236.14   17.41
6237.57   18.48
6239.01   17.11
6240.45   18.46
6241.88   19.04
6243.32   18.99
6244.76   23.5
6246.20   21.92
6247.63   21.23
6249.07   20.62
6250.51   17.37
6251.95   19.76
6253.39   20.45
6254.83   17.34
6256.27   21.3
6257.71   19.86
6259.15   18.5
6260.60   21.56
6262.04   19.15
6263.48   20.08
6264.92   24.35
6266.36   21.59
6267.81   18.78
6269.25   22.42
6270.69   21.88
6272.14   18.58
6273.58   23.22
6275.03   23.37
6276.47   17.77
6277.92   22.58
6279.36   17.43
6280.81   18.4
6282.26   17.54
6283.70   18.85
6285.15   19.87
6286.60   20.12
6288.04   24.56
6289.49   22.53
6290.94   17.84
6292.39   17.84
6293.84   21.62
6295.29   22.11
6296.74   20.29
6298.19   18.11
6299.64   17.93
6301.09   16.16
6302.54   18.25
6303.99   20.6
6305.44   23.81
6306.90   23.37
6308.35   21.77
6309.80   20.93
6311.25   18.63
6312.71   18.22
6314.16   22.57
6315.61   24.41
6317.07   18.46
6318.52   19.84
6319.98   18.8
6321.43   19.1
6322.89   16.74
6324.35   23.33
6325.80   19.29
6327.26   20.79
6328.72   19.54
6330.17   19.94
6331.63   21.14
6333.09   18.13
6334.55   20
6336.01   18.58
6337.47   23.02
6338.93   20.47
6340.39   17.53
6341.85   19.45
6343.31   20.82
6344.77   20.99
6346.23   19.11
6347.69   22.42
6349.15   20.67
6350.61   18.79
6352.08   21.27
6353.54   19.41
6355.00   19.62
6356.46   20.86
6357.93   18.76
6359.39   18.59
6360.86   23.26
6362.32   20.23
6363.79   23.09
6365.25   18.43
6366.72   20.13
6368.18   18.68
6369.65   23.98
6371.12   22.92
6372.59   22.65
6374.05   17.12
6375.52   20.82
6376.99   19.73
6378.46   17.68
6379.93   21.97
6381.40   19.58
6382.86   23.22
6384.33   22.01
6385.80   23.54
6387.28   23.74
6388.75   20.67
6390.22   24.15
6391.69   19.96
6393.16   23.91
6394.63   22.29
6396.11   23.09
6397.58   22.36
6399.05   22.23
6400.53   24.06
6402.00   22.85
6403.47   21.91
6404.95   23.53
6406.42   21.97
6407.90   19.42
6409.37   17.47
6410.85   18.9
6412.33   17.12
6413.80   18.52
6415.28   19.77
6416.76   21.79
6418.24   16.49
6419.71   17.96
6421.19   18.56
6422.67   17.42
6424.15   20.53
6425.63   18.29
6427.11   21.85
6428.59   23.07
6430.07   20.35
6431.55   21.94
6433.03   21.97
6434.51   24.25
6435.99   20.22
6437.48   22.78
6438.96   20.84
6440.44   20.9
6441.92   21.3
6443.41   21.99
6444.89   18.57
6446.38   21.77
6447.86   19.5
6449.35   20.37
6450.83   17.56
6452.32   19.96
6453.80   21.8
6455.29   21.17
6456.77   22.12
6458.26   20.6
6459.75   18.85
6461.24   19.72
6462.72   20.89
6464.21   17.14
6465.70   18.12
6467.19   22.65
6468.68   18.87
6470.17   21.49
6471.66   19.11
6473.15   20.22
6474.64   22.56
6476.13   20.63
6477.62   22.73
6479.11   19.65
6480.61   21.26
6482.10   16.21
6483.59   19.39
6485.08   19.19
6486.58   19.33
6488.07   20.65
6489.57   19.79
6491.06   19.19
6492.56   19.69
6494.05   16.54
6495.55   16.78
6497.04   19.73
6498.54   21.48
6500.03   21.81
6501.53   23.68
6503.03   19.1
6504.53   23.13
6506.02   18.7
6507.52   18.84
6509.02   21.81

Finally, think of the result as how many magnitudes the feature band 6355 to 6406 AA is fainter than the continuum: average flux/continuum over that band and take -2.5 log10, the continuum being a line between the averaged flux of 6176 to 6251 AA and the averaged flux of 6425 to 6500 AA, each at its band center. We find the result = -0.07 mag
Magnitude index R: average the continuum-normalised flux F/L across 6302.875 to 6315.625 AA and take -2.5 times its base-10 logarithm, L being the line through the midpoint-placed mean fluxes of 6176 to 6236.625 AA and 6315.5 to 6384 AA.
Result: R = -0.06 mag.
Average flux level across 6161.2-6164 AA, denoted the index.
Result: 22.3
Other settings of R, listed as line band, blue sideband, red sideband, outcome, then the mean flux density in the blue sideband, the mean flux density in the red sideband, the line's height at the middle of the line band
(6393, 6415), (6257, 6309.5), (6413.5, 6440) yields -0.04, 20.4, 20.4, 20.4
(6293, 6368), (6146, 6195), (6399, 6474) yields 0.01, 20.2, 20.4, 20.3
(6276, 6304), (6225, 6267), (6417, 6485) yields 0.03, 20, 20.3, 20.1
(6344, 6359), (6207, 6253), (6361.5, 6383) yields 0.02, 19.6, 20.6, 20.5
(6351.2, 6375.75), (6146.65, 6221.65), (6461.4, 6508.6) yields -0.03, 20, 20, 20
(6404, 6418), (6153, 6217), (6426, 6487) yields 0.04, 19.9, 20.5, 20.4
